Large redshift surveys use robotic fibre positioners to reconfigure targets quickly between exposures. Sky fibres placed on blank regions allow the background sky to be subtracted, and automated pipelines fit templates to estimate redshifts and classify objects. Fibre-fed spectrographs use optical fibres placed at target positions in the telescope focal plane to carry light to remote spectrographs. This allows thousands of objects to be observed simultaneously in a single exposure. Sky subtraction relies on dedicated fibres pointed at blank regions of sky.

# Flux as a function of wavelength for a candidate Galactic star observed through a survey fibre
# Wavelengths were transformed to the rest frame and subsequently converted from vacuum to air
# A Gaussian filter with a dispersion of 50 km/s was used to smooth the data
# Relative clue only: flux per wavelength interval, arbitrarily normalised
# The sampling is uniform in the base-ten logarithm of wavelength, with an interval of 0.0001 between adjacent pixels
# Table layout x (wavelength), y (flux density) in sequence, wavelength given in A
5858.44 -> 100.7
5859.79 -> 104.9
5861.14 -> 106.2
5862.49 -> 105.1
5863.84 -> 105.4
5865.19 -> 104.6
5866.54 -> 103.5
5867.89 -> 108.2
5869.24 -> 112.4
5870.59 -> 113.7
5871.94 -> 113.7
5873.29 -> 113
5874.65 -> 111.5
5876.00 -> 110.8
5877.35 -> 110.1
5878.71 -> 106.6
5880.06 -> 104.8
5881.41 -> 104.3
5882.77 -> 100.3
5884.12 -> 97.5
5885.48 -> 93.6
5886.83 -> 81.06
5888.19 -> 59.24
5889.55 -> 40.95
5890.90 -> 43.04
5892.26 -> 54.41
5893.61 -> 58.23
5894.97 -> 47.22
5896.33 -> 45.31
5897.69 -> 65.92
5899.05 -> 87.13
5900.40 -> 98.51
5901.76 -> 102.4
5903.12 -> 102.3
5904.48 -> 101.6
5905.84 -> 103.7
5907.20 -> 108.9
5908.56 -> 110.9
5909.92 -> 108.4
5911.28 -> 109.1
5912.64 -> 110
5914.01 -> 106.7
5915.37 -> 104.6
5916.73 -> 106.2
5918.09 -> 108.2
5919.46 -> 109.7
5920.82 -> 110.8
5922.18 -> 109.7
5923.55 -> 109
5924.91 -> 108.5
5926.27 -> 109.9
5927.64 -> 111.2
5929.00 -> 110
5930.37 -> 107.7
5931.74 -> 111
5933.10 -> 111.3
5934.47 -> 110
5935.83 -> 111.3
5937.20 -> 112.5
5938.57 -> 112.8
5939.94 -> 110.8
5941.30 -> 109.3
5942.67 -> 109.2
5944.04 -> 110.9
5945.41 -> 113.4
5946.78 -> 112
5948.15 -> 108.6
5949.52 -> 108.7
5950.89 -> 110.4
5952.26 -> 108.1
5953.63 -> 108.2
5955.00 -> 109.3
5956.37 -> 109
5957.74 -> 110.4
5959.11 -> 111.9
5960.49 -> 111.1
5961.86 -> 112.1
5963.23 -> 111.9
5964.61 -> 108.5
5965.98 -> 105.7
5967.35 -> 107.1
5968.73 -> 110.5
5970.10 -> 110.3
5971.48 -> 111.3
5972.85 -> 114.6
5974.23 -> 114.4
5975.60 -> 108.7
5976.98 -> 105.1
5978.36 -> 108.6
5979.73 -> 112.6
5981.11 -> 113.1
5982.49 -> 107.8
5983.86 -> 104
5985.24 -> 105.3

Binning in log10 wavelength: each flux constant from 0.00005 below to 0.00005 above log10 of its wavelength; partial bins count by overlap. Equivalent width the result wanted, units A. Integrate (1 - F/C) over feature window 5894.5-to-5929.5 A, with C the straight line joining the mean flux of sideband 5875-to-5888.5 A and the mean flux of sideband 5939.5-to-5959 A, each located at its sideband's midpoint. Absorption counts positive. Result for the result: 1.1 A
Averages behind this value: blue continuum 98.2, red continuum 110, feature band 101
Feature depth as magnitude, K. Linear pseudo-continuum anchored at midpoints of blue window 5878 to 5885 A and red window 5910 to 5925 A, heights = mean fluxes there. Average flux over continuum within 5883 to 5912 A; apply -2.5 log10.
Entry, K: 0.27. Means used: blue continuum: 102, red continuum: 108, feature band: 82.2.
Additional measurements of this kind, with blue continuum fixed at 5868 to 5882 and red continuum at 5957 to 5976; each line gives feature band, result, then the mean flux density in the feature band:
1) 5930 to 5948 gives 0.00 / 111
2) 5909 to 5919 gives 0.03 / 108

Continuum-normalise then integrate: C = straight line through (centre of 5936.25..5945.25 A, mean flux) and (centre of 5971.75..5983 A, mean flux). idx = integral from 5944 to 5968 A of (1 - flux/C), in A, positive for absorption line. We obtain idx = 0.2 A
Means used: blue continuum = 111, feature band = 110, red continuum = 111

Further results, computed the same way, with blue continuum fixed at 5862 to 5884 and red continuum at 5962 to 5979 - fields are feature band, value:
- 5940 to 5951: -0.1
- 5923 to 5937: -0.1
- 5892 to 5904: 3.7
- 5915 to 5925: 0.0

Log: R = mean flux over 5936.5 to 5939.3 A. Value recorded 112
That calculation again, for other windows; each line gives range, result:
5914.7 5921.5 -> 108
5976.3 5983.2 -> 110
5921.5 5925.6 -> 109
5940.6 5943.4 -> 109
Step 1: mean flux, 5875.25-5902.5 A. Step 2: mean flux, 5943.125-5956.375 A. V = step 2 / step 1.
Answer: 1.36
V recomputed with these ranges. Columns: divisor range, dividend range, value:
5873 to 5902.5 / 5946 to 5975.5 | 1.33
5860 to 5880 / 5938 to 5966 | 1.01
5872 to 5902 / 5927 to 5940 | 1.32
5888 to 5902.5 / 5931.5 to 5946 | 1.73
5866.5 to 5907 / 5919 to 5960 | 1.23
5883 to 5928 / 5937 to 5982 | 1.20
